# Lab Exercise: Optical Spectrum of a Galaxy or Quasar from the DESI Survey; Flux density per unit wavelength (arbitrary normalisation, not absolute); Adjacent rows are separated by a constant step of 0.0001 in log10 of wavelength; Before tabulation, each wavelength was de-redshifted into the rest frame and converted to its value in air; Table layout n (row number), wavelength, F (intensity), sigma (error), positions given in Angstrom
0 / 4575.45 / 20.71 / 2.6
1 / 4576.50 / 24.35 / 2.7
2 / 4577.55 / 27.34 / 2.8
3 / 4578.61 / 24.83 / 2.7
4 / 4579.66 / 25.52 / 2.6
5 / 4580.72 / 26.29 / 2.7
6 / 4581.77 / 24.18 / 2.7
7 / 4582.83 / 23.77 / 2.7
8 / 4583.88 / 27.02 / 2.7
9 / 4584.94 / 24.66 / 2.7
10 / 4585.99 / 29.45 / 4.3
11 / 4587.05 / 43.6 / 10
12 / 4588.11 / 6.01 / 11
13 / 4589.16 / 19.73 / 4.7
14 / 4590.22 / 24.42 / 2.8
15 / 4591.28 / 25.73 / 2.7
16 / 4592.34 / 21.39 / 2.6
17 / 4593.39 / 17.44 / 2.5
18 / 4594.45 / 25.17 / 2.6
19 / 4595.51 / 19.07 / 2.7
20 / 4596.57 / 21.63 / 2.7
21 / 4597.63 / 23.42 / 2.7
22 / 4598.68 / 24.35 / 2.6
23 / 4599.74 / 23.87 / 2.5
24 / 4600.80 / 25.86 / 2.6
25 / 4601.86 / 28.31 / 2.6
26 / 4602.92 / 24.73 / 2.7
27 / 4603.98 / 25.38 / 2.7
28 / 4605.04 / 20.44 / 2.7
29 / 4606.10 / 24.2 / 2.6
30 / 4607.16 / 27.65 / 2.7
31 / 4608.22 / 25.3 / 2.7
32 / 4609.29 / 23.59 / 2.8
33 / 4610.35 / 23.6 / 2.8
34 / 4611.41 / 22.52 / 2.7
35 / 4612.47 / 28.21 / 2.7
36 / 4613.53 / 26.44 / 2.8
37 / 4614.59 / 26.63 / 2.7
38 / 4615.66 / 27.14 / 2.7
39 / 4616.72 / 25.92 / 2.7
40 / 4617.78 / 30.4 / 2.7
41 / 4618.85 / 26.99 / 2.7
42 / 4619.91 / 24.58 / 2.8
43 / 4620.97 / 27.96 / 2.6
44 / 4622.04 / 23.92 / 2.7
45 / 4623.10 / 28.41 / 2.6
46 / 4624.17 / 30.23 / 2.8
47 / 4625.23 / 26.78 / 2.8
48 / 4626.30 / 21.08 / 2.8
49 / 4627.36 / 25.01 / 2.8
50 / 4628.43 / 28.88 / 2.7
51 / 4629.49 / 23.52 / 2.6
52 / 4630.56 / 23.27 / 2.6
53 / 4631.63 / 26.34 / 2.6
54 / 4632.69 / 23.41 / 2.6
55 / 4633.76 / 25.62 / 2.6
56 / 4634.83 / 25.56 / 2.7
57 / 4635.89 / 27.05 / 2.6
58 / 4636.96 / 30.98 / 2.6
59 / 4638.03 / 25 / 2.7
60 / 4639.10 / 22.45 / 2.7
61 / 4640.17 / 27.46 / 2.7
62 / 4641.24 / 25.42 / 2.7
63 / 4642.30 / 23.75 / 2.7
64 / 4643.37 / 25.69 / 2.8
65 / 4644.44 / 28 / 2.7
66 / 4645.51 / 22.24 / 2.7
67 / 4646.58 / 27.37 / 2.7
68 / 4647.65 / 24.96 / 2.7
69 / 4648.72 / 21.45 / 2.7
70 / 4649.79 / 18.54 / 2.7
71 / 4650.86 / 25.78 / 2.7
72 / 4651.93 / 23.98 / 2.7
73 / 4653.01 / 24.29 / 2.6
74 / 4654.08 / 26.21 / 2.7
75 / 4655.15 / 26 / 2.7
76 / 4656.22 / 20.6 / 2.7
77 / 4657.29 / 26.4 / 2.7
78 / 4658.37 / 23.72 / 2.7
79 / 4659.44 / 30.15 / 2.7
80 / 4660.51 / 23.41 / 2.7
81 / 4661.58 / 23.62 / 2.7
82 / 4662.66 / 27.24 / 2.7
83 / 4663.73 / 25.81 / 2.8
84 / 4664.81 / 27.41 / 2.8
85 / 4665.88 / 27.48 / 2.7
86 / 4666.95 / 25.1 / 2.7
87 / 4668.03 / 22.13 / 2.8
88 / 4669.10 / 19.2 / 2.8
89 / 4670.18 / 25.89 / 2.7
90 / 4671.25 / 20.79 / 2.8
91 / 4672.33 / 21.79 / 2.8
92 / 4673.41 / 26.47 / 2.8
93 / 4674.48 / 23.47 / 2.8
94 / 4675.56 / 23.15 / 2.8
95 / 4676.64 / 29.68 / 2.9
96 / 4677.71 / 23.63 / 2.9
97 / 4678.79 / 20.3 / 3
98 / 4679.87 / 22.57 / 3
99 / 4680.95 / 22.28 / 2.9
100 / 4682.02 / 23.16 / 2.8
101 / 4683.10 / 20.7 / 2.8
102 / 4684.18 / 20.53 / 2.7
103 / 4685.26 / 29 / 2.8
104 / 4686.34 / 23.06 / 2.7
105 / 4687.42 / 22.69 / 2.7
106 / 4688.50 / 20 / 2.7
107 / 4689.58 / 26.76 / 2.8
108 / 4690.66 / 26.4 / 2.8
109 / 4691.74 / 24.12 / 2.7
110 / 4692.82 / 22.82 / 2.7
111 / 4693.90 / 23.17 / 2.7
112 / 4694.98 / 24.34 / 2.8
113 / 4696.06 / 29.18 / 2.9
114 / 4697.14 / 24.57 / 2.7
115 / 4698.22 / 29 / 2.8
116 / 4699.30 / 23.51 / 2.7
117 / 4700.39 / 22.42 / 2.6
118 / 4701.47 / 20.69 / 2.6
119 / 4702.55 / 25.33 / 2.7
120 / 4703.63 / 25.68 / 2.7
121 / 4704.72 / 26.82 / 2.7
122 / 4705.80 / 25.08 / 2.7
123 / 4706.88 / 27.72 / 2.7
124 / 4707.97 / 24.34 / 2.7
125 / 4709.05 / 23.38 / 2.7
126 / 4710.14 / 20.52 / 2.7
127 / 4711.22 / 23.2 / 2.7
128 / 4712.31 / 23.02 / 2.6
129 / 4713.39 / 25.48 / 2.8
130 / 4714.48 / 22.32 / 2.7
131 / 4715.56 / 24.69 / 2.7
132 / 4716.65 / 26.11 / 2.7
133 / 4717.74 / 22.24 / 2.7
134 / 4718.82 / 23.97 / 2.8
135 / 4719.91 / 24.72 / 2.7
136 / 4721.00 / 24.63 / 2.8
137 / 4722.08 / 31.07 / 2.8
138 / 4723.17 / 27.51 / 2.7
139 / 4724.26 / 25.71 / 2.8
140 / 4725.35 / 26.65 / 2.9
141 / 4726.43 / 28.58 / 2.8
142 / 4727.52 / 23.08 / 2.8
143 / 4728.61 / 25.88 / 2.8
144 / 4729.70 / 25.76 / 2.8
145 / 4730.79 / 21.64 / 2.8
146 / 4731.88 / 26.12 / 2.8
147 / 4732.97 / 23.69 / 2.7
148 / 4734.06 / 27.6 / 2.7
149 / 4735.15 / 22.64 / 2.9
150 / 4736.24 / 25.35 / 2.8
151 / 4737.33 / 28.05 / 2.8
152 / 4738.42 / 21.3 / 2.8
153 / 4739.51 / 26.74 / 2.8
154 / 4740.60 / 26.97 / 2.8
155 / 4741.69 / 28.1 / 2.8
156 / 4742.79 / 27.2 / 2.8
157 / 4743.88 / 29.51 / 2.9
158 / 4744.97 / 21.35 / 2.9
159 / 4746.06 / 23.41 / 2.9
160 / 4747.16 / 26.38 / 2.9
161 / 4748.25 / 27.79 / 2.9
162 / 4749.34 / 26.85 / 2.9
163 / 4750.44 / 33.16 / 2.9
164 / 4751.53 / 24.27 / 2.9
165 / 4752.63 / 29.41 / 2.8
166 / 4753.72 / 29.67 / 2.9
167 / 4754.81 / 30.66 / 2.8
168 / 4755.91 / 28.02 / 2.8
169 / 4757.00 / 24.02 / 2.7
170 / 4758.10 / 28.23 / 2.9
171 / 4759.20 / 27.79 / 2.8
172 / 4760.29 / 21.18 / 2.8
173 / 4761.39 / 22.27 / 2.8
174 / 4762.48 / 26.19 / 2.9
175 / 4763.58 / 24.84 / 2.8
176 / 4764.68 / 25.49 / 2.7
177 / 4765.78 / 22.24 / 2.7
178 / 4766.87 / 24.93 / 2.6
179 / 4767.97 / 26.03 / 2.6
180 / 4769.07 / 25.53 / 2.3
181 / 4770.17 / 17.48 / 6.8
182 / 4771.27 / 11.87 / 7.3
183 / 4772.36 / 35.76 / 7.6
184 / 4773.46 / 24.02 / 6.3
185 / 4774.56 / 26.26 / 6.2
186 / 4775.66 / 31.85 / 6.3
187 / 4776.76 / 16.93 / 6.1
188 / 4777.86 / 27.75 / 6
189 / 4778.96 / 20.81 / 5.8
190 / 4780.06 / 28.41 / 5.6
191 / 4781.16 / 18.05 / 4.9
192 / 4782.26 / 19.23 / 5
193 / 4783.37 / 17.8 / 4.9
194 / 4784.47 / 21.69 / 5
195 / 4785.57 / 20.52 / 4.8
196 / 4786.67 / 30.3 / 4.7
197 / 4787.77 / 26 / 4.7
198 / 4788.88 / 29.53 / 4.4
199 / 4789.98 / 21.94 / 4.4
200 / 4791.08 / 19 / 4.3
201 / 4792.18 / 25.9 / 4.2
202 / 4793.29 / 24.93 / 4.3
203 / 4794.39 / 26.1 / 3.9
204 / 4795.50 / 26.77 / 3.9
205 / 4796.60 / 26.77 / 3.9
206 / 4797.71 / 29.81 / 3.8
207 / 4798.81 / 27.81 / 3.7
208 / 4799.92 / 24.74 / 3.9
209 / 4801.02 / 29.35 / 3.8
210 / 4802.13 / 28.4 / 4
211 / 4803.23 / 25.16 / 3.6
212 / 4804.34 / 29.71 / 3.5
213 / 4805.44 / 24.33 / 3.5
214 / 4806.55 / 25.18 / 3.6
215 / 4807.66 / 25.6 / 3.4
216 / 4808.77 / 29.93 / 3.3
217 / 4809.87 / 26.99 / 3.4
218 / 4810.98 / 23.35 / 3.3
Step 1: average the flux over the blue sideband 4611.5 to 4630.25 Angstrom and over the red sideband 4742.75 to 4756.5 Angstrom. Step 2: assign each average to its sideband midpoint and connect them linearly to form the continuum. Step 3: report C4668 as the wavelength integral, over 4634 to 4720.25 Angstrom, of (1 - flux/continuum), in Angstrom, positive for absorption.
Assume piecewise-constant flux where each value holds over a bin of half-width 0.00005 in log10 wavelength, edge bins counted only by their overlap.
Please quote 8.0 Angstrom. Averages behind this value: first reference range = 26.5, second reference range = 27.5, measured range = 24.4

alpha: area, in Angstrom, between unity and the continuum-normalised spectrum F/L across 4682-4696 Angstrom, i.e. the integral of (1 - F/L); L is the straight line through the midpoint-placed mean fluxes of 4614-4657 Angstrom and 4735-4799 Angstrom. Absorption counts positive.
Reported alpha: 0.87 Angstrom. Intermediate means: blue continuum 25.5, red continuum 25.2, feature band 23.8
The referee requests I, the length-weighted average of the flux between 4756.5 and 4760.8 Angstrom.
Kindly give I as 25.3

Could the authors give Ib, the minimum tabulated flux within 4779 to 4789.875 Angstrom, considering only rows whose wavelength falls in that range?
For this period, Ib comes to 17.8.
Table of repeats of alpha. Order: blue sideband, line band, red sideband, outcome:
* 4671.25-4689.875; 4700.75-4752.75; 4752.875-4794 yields -3.28 Angstrom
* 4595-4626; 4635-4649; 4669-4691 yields -0.61 Angstrom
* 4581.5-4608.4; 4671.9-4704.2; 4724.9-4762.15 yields 1.74 Angstrom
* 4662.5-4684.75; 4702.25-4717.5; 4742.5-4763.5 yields 0.34 Angstrom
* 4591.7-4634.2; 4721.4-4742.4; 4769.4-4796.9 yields -1.52 Angstrom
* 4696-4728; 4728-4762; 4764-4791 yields -2.56 Angstrom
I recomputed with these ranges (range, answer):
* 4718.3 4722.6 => 26.1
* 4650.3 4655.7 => 25.2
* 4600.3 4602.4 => 27.1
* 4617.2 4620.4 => 27.3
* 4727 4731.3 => 24.1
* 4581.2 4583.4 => 24.1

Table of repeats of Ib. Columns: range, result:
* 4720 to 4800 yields 11.87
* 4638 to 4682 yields 18.54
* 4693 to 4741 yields 20.52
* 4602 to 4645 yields 20.44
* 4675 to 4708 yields 20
